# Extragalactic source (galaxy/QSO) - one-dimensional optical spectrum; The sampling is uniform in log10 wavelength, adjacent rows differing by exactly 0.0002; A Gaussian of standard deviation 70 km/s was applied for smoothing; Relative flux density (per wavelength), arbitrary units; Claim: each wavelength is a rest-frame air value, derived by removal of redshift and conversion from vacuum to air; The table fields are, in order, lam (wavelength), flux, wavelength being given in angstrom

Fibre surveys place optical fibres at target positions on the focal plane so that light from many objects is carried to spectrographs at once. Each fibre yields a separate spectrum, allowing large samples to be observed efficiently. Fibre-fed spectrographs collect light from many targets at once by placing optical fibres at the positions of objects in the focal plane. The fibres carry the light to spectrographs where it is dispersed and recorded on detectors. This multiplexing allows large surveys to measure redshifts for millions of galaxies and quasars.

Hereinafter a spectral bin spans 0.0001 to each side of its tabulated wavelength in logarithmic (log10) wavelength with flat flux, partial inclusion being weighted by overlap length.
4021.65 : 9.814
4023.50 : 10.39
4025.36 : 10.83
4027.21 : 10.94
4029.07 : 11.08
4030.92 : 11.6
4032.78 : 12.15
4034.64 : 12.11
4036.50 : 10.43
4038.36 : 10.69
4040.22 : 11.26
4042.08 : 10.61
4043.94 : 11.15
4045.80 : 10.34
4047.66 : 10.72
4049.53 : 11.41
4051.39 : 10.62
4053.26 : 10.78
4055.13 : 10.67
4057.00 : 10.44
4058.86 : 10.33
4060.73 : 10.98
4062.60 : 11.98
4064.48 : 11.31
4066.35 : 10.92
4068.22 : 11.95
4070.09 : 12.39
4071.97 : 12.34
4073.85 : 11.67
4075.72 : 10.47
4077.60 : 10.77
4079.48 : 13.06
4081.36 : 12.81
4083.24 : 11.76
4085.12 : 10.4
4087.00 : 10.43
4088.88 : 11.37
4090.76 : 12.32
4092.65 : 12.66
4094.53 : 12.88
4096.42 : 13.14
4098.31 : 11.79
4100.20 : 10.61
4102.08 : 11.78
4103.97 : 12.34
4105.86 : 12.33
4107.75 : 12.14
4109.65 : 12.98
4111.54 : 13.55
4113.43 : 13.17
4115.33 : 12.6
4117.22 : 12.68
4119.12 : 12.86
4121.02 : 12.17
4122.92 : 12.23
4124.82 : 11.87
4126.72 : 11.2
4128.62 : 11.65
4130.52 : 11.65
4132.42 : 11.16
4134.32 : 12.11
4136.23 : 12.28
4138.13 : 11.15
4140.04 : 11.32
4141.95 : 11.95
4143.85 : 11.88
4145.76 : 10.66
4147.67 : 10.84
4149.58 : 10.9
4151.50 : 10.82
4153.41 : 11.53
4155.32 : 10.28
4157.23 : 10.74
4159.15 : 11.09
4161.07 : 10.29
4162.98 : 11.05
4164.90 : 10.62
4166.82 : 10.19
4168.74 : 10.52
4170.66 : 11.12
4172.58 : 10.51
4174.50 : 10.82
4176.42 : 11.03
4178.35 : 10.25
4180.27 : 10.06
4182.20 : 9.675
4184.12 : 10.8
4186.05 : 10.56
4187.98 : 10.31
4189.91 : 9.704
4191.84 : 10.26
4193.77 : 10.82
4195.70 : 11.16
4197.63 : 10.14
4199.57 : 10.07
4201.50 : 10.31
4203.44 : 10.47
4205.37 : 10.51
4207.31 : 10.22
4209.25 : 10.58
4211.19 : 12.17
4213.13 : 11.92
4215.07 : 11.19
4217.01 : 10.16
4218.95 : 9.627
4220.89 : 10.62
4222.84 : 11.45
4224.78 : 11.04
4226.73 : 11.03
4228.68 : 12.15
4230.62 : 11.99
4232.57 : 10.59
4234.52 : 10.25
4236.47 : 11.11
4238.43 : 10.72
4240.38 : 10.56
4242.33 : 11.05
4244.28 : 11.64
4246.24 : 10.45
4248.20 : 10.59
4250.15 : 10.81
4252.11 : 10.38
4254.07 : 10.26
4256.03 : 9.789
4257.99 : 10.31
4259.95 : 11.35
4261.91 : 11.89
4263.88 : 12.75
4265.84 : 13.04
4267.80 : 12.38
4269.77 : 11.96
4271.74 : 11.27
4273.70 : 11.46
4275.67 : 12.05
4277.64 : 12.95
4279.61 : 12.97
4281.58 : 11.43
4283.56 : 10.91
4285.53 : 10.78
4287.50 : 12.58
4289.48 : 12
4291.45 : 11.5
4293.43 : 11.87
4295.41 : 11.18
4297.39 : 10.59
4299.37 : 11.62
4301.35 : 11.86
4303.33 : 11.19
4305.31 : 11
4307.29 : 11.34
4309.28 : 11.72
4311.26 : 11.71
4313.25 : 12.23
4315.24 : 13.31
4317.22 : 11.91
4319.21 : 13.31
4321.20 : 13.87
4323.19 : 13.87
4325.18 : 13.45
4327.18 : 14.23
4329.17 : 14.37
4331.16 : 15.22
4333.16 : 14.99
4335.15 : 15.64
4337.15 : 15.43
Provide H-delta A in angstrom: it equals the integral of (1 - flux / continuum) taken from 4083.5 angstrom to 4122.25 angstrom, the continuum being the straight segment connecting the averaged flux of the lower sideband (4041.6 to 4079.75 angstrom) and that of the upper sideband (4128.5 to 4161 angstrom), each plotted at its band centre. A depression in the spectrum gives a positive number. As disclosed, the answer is -3.4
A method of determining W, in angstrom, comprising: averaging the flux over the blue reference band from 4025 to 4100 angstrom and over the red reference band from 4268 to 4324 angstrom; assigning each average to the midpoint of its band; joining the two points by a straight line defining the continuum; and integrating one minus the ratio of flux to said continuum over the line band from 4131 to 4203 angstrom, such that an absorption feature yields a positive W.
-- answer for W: 5.26 angstrom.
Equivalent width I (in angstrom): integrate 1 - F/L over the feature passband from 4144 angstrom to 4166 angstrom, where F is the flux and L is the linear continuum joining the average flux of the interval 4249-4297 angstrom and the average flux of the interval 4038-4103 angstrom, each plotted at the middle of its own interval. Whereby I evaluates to 1.2 angstrom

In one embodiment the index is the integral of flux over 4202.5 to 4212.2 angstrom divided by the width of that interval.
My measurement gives 10.8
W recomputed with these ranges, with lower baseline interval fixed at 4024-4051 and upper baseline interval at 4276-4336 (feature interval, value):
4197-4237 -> 4.0 angstrom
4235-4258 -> 2.9 angstrom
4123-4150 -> 0.2 angstrom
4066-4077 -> -0.4 angstrom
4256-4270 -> 0.6 angstrom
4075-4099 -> -1.1 angstrom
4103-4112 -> -0.9 angstrom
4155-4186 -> 3.2 angstrom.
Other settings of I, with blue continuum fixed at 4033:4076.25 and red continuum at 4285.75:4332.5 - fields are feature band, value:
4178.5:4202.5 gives 3.1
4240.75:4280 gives 2.4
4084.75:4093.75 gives -0.2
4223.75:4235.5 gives 0.8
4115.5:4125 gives -0.8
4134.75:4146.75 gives 0.0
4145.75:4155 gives 0.5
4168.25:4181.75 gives 1.3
